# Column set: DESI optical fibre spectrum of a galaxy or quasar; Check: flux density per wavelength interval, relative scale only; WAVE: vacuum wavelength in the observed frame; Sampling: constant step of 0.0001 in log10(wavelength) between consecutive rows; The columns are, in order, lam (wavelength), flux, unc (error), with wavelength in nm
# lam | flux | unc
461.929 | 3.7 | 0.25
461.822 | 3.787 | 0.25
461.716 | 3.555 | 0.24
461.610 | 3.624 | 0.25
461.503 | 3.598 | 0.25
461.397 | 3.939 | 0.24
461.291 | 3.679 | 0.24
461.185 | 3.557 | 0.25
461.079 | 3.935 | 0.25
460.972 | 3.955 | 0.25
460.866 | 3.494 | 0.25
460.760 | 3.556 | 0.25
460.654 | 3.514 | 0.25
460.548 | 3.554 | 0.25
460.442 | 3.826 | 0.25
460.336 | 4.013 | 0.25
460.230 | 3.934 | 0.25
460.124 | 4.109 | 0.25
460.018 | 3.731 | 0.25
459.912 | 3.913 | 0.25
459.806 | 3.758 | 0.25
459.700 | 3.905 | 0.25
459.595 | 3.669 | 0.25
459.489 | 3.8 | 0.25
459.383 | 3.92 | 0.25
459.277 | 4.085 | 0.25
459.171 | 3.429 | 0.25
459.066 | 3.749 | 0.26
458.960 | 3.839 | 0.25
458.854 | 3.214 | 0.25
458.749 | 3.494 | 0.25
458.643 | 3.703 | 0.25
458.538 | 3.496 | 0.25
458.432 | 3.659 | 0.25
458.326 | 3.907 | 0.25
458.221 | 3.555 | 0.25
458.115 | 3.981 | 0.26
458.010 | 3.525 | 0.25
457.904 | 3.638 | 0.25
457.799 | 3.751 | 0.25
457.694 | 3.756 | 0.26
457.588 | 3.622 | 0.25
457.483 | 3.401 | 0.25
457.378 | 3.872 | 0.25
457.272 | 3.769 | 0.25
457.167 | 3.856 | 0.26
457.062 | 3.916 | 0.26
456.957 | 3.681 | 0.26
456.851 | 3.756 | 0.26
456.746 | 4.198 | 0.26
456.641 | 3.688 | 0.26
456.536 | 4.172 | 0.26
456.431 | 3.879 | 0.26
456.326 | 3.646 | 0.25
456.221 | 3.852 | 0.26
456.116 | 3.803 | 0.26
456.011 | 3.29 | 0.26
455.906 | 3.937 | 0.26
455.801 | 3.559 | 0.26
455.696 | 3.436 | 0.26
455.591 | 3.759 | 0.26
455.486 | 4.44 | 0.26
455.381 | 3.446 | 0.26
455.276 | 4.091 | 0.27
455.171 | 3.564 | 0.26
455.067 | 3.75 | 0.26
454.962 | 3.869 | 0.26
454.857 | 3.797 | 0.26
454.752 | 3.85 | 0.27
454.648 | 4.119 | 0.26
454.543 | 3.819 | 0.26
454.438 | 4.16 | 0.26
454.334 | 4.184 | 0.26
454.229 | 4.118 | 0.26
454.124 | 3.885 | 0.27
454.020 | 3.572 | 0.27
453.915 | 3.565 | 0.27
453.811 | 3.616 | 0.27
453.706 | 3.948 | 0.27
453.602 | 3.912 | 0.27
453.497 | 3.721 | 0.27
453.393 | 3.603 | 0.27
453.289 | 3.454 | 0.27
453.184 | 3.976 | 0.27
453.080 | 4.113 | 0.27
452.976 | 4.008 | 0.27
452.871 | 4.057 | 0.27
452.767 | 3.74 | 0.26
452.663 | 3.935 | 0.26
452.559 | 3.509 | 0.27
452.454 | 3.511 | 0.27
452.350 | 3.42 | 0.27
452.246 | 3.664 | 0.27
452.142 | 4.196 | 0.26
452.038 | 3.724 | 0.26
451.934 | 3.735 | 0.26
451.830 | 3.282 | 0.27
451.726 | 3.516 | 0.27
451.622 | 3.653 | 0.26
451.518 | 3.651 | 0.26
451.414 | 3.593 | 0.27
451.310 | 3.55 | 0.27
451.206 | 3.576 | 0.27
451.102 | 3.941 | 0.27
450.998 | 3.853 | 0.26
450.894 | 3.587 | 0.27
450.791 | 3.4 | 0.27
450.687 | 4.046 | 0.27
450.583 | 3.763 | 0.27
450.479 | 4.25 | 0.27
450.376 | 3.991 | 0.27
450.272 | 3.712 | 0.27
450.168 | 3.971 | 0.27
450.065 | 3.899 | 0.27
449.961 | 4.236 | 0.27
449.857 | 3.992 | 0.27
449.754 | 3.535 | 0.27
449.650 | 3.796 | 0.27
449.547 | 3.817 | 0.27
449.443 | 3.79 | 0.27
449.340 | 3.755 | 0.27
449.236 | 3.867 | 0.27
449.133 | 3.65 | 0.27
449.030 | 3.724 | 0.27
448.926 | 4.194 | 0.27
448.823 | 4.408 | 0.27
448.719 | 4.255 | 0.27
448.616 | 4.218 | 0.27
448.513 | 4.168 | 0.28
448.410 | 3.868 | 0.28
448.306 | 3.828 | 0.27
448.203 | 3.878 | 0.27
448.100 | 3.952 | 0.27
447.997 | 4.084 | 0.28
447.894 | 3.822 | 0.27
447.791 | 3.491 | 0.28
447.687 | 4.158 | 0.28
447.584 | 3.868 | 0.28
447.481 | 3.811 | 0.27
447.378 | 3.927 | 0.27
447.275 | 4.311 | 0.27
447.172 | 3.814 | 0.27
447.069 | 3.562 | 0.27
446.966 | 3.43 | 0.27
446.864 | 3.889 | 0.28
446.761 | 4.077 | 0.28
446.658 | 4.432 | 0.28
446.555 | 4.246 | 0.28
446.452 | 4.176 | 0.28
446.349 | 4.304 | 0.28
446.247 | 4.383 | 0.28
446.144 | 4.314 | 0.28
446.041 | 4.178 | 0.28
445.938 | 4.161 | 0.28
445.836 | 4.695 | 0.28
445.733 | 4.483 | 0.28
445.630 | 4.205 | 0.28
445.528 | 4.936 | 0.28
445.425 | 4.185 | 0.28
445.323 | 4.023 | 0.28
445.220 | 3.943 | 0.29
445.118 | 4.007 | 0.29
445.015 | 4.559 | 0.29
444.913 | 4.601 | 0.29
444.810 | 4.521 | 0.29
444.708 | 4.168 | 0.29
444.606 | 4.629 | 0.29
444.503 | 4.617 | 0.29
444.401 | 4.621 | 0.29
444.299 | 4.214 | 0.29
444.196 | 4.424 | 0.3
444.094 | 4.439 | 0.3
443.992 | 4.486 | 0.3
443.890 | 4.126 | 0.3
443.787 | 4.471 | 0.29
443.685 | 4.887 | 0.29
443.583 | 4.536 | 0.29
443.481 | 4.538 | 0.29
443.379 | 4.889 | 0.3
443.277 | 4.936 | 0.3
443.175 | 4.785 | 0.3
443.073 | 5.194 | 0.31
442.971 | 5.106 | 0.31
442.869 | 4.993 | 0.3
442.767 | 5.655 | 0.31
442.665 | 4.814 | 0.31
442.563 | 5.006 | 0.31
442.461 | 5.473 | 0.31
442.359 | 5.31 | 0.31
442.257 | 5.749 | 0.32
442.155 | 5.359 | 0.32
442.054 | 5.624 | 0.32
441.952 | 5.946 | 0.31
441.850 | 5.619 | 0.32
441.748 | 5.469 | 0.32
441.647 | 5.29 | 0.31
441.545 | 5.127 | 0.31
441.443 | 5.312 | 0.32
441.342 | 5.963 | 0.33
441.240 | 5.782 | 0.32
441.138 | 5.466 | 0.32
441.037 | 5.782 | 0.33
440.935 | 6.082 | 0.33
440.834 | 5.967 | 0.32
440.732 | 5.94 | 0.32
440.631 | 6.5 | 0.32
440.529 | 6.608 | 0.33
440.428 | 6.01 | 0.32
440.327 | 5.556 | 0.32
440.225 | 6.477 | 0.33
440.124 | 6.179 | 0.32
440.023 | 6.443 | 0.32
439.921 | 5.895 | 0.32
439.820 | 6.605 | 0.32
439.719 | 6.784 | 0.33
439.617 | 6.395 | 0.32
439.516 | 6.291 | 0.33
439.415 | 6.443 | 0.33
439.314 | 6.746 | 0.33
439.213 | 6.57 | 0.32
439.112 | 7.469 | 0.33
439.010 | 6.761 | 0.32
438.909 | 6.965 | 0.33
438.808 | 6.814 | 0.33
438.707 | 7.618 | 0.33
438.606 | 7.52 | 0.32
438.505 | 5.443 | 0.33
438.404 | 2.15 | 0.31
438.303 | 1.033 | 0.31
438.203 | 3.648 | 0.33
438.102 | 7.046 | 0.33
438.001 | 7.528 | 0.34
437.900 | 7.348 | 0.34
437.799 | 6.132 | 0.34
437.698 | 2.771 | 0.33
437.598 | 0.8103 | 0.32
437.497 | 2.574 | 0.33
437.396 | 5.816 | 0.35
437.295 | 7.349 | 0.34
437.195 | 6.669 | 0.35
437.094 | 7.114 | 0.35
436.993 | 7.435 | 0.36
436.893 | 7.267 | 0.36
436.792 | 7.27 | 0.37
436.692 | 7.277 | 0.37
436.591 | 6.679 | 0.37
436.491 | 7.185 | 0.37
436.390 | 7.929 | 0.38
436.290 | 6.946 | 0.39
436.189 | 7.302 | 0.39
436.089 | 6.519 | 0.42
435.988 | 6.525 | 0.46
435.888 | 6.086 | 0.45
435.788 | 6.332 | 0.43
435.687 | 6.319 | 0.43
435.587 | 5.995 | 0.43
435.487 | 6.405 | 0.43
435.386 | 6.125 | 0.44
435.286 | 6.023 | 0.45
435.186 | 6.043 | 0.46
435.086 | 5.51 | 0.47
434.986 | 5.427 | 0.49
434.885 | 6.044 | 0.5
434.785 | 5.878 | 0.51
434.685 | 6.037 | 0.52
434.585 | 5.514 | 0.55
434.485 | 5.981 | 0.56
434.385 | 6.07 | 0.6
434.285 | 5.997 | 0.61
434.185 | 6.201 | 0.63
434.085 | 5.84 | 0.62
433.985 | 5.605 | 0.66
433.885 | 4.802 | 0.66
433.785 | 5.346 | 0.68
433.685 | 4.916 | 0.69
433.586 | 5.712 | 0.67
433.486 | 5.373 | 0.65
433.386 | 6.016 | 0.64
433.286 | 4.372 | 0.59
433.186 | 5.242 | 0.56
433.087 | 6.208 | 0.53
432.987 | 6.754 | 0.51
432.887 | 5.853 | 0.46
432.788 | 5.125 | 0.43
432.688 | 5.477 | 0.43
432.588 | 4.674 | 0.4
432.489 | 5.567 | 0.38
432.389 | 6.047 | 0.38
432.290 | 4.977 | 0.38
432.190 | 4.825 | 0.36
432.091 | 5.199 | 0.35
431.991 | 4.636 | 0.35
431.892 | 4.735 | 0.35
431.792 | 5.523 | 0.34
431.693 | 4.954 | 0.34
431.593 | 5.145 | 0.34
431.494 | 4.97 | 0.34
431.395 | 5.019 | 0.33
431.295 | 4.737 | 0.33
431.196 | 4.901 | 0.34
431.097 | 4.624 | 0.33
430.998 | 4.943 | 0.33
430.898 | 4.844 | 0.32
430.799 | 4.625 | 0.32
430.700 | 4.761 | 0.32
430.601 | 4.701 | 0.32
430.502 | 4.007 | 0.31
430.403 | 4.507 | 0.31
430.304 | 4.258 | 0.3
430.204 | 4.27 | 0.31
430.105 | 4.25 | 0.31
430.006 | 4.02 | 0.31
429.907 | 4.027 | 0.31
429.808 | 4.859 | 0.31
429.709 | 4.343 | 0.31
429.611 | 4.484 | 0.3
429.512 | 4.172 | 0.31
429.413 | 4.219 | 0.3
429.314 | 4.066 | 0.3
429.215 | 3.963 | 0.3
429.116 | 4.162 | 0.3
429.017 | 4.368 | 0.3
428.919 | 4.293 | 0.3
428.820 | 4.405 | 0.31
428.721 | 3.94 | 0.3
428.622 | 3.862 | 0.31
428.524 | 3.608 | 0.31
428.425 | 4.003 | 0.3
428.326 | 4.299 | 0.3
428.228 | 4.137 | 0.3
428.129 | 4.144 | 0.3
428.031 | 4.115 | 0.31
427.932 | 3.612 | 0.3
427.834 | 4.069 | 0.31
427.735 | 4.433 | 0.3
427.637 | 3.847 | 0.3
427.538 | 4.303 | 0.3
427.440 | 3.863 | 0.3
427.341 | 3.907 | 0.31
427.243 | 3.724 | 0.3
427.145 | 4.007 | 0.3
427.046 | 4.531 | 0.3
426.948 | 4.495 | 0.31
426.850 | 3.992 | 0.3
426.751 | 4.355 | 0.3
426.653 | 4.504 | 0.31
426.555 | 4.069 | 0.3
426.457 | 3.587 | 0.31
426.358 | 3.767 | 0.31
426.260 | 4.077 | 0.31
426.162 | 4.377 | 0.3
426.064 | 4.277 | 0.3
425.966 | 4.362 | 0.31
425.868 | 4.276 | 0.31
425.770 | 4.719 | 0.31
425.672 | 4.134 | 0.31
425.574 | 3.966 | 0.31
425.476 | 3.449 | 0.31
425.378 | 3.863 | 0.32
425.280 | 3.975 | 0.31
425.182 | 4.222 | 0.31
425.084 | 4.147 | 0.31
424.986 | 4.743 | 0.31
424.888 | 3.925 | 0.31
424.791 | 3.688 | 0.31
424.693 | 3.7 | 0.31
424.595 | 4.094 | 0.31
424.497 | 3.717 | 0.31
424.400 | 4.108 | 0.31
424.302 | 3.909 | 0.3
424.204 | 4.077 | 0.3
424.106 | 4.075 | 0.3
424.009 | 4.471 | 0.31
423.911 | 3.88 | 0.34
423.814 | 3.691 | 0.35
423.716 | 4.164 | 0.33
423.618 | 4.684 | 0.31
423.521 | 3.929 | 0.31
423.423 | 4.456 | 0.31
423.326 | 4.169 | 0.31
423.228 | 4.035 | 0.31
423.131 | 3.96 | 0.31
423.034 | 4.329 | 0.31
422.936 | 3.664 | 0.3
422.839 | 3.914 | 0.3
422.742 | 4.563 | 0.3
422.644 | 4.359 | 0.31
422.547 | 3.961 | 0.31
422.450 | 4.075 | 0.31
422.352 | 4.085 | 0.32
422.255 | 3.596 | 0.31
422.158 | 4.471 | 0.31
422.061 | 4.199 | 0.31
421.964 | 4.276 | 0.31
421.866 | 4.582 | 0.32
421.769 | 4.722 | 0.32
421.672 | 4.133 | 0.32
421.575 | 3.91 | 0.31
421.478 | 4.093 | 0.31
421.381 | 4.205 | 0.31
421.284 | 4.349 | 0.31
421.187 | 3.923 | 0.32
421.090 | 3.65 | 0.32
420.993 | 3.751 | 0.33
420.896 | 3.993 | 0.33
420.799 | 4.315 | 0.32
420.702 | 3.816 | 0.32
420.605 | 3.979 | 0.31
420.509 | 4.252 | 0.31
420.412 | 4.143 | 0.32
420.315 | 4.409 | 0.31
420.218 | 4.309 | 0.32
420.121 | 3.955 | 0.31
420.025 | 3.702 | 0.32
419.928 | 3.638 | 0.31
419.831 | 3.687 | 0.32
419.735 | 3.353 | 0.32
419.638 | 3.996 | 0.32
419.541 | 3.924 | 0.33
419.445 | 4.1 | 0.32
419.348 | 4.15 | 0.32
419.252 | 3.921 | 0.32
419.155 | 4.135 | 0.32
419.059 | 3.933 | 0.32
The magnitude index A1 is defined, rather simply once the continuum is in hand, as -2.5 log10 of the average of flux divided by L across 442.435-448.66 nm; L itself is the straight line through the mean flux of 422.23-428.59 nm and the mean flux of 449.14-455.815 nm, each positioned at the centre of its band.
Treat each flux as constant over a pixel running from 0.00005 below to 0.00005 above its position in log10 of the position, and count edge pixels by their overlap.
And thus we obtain -0.13 mag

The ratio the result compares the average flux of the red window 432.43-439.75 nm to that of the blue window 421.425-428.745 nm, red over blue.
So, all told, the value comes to 1.45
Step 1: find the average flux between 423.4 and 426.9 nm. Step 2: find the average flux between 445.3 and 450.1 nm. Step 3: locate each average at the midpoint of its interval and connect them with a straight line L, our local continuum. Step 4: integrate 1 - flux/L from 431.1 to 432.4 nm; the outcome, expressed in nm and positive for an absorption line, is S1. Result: -0.30 nm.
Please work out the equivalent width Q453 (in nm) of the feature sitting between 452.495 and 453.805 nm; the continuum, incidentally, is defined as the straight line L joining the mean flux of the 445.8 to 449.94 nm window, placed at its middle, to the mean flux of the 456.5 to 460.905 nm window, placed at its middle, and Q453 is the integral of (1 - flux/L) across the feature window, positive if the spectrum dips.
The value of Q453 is 0.018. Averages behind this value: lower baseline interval 3.99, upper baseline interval 3.75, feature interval 3.82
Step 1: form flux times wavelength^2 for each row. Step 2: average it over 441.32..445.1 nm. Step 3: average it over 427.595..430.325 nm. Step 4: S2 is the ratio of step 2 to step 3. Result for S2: 1.3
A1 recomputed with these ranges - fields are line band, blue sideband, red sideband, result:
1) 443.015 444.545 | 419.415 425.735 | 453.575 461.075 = -0.186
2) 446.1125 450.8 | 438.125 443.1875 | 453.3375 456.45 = 0.183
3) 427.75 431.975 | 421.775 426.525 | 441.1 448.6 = -0.044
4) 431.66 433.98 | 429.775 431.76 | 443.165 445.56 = -0.159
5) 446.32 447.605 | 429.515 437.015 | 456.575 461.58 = 0.153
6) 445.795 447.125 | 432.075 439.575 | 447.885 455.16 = 0.093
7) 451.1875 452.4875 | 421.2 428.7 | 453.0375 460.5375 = 0.062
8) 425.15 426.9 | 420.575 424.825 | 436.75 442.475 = 0.084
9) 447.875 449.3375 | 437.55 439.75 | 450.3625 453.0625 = 0.059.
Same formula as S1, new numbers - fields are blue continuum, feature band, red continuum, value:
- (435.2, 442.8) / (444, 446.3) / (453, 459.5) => 0.37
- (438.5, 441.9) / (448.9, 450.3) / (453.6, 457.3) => 0.27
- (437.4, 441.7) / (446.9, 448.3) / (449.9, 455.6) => 0.22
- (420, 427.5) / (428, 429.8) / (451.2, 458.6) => -0.05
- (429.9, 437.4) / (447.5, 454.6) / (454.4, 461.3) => 0.76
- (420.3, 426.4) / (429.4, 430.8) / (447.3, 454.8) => -0.11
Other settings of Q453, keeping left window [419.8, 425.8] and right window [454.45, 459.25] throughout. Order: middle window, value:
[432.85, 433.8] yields -0.38 nm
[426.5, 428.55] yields -0.03 nm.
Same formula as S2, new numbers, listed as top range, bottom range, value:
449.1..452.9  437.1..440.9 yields 0.67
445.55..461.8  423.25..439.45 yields 0.84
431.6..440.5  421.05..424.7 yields 1.52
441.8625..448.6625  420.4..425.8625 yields 1.20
